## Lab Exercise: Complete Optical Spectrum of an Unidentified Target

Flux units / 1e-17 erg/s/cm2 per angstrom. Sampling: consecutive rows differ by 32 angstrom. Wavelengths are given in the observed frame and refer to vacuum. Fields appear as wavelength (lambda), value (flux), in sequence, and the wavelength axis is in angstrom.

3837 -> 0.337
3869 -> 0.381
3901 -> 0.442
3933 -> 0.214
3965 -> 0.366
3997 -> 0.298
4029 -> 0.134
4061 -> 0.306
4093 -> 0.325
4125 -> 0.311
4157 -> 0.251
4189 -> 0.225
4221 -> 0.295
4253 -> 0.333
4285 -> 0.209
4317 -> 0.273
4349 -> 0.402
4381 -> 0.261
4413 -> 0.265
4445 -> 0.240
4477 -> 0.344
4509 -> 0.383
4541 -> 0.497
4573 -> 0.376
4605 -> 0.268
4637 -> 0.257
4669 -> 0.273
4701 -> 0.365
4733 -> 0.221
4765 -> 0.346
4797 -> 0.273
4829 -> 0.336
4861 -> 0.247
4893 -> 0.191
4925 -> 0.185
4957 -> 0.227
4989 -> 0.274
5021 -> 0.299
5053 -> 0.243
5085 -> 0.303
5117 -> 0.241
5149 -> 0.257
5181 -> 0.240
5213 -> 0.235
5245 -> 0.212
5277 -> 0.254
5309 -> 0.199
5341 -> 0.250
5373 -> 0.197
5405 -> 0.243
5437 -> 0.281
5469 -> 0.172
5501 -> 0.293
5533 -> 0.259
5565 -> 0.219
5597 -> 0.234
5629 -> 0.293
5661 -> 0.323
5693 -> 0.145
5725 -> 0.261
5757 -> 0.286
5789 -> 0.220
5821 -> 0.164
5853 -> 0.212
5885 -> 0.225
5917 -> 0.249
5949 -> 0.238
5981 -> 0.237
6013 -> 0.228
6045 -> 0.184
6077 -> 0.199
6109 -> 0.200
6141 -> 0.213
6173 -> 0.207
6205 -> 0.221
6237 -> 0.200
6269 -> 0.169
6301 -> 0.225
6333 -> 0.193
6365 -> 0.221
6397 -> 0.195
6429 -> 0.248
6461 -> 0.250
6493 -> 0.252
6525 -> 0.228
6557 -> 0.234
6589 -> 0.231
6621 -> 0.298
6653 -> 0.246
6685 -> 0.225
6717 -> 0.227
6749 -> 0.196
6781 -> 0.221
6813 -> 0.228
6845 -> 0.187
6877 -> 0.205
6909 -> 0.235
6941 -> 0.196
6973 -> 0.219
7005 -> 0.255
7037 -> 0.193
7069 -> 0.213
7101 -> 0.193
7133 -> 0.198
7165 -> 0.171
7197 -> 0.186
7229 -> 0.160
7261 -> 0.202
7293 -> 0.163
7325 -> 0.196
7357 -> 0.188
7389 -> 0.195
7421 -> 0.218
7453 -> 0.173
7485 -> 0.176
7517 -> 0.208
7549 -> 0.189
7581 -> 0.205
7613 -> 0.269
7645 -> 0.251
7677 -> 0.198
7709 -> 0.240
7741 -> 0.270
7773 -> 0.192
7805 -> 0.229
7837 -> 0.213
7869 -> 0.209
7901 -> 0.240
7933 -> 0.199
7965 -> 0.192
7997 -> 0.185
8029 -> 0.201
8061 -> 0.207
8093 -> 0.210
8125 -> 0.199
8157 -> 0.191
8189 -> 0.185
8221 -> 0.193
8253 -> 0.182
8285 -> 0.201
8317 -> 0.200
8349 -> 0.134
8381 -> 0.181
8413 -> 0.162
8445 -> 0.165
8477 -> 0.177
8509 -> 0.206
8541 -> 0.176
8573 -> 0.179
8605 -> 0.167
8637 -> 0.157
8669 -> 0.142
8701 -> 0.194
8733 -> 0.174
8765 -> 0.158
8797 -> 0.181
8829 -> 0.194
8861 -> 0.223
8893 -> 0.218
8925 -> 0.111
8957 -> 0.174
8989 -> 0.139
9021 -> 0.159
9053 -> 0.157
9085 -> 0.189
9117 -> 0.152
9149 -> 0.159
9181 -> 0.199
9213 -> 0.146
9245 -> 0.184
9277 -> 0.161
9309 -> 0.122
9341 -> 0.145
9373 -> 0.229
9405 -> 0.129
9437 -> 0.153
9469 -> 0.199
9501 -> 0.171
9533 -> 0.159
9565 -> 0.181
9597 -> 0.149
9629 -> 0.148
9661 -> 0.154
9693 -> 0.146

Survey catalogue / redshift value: 0.13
